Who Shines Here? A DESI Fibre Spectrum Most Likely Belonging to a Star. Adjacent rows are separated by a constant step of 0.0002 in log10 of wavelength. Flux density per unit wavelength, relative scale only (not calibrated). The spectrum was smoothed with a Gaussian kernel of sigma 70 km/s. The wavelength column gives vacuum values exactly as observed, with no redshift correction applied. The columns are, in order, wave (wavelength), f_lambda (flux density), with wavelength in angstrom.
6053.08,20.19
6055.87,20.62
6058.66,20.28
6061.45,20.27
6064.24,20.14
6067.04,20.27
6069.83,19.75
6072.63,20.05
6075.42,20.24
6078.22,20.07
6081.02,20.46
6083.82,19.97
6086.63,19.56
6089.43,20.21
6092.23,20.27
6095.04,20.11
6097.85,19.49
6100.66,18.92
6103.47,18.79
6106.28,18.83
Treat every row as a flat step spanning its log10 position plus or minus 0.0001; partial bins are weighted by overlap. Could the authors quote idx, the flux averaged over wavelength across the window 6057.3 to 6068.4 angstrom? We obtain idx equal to 20.2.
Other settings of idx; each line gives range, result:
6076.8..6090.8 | 20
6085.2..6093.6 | 20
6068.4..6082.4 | 20.1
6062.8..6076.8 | 20.1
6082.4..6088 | 19.7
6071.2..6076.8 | 20.2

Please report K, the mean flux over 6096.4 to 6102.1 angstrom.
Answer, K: 19.2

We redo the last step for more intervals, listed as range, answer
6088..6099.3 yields 20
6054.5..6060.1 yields 20.4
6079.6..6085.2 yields 20.2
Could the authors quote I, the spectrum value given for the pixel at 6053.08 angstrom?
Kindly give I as 20.19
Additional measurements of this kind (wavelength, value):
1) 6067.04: 20.27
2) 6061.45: 20.27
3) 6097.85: 19.49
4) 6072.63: 20.05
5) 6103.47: 18.79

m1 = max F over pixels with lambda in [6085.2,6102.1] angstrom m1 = 20.27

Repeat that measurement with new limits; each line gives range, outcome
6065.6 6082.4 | 20.46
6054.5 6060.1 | 20.62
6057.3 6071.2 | 20.28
